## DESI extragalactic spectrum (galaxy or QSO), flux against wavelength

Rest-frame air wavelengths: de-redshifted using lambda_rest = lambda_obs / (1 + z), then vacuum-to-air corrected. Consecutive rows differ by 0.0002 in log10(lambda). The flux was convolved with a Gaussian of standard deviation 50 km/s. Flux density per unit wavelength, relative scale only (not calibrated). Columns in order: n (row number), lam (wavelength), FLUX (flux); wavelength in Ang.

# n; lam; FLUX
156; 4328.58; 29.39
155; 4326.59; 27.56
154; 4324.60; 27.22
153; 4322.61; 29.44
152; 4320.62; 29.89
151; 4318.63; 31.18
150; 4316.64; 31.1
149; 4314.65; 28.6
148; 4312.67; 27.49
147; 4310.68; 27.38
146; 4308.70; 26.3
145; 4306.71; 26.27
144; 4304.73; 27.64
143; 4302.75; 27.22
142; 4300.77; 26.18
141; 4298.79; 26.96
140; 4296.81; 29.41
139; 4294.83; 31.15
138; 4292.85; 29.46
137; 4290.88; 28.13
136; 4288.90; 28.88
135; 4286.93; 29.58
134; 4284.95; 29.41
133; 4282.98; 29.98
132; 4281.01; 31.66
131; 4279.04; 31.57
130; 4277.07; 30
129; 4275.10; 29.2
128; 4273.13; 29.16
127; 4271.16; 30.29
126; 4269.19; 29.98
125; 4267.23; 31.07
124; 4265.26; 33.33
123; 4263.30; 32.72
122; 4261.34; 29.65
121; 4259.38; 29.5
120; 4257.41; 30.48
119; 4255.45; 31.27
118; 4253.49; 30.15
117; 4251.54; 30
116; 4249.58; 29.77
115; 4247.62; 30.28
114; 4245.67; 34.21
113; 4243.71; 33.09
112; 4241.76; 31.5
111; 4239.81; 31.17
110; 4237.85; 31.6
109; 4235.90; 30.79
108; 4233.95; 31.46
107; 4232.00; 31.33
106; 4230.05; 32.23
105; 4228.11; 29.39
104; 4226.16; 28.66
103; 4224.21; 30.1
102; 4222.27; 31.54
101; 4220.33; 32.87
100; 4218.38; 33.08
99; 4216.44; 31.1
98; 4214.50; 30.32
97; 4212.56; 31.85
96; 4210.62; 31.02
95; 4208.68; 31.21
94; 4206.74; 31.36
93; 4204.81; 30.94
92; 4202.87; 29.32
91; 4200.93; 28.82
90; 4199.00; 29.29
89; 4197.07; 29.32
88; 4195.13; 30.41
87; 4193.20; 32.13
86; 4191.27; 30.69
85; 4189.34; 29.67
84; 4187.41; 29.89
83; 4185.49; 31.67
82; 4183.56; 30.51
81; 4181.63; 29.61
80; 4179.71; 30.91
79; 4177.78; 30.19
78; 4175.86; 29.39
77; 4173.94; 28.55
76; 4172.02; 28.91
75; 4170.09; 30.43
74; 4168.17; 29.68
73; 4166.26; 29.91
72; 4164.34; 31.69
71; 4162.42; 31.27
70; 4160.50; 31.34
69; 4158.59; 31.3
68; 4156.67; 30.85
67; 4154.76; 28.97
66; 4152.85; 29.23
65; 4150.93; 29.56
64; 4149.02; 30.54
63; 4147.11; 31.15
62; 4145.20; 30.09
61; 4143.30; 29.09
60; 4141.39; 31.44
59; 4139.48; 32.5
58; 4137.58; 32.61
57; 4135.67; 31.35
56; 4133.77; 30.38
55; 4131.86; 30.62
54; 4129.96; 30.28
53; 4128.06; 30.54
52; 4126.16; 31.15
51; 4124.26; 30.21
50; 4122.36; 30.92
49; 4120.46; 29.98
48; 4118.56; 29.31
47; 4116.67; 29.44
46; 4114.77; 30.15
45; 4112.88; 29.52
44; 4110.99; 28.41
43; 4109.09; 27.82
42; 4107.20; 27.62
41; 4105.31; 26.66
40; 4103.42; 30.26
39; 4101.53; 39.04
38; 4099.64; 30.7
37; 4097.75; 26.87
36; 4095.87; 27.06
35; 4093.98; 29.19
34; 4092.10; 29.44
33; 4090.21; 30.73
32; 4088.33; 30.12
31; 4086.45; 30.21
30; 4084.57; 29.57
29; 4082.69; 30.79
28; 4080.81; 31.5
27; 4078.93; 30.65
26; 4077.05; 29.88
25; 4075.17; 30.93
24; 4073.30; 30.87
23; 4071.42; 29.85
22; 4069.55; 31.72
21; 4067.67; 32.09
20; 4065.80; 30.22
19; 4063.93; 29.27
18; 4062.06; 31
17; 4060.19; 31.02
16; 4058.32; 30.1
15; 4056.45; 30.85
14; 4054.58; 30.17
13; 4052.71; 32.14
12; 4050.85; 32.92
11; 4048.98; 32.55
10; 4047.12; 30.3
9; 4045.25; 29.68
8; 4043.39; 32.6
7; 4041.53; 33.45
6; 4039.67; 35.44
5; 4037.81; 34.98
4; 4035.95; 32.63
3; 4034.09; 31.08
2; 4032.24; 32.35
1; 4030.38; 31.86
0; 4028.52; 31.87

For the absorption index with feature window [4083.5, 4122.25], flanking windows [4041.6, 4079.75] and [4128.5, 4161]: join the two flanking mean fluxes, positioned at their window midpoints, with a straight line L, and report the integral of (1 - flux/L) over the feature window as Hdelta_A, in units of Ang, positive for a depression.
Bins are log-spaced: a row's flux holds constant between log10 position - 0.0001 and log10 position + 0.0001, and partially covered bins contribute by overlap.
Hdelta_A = 1.5 Ang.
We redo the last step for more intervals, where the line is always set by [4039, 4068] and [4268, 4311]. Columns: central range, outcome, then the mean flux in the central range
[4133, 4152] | -0.2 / 30.9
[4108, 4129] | 0.7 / 29.8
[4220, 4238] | -0.8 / 30.9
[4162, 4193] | -0.1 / 30.2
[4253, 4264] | -0.5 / 30.6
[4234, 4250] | -1.2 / 31.6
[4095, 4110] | 0.7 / 29.5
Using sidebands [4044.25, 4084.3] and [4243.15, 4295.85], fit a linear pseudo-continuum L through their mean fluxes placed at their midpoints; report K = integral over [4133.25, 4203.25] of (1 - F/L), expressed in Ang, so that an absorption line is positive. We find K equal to 0.74 Ang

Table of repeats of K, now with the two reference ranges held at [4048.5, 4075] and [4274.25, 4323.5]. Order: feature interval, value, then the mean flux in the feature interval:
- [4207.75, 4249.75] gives -2.5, 31.3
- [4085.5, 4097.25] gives 0.5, 29.4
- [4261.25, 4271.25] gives -0.7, 31.4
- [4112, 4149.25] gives -0.2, 30.6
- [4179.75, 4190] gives -0.1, 30.4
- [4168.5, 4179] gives 0.2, 29.5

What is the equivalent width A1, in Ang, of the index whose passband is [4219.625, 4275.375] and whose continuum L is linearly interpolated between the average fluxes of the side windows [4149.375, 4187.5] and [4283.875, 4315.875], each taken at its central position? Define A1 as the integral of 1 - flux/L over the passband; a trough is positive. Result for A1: -3.8 Ang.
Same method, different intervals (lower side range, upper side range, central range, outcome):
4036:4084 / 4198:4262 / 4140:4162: 0.5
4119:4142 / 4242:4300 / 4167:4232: 0.4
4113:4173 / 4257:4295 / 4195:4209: 0.2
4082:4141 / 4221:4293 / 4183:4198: -0.1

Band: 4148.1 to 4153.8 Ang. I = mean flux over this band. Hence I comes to 29.7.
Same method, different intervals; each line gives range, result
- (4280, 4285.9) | 30.4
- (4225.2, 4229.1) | 29.1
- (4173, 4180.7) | 29.8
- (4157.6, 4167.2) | 31.1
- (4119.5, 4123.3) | 30.4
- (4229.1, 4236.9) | 31.4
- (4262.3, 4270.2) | 31.8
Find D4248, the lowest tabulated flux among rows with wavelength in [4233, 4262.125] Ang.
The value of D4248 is 29.5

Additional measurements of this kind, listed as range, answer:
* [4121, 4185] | 28.55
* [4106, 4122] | 27.62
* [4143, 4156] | 28.97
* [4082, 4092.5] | 29.44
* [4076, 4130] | 26.66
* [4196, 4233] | 28.66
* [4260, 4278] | 29.16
